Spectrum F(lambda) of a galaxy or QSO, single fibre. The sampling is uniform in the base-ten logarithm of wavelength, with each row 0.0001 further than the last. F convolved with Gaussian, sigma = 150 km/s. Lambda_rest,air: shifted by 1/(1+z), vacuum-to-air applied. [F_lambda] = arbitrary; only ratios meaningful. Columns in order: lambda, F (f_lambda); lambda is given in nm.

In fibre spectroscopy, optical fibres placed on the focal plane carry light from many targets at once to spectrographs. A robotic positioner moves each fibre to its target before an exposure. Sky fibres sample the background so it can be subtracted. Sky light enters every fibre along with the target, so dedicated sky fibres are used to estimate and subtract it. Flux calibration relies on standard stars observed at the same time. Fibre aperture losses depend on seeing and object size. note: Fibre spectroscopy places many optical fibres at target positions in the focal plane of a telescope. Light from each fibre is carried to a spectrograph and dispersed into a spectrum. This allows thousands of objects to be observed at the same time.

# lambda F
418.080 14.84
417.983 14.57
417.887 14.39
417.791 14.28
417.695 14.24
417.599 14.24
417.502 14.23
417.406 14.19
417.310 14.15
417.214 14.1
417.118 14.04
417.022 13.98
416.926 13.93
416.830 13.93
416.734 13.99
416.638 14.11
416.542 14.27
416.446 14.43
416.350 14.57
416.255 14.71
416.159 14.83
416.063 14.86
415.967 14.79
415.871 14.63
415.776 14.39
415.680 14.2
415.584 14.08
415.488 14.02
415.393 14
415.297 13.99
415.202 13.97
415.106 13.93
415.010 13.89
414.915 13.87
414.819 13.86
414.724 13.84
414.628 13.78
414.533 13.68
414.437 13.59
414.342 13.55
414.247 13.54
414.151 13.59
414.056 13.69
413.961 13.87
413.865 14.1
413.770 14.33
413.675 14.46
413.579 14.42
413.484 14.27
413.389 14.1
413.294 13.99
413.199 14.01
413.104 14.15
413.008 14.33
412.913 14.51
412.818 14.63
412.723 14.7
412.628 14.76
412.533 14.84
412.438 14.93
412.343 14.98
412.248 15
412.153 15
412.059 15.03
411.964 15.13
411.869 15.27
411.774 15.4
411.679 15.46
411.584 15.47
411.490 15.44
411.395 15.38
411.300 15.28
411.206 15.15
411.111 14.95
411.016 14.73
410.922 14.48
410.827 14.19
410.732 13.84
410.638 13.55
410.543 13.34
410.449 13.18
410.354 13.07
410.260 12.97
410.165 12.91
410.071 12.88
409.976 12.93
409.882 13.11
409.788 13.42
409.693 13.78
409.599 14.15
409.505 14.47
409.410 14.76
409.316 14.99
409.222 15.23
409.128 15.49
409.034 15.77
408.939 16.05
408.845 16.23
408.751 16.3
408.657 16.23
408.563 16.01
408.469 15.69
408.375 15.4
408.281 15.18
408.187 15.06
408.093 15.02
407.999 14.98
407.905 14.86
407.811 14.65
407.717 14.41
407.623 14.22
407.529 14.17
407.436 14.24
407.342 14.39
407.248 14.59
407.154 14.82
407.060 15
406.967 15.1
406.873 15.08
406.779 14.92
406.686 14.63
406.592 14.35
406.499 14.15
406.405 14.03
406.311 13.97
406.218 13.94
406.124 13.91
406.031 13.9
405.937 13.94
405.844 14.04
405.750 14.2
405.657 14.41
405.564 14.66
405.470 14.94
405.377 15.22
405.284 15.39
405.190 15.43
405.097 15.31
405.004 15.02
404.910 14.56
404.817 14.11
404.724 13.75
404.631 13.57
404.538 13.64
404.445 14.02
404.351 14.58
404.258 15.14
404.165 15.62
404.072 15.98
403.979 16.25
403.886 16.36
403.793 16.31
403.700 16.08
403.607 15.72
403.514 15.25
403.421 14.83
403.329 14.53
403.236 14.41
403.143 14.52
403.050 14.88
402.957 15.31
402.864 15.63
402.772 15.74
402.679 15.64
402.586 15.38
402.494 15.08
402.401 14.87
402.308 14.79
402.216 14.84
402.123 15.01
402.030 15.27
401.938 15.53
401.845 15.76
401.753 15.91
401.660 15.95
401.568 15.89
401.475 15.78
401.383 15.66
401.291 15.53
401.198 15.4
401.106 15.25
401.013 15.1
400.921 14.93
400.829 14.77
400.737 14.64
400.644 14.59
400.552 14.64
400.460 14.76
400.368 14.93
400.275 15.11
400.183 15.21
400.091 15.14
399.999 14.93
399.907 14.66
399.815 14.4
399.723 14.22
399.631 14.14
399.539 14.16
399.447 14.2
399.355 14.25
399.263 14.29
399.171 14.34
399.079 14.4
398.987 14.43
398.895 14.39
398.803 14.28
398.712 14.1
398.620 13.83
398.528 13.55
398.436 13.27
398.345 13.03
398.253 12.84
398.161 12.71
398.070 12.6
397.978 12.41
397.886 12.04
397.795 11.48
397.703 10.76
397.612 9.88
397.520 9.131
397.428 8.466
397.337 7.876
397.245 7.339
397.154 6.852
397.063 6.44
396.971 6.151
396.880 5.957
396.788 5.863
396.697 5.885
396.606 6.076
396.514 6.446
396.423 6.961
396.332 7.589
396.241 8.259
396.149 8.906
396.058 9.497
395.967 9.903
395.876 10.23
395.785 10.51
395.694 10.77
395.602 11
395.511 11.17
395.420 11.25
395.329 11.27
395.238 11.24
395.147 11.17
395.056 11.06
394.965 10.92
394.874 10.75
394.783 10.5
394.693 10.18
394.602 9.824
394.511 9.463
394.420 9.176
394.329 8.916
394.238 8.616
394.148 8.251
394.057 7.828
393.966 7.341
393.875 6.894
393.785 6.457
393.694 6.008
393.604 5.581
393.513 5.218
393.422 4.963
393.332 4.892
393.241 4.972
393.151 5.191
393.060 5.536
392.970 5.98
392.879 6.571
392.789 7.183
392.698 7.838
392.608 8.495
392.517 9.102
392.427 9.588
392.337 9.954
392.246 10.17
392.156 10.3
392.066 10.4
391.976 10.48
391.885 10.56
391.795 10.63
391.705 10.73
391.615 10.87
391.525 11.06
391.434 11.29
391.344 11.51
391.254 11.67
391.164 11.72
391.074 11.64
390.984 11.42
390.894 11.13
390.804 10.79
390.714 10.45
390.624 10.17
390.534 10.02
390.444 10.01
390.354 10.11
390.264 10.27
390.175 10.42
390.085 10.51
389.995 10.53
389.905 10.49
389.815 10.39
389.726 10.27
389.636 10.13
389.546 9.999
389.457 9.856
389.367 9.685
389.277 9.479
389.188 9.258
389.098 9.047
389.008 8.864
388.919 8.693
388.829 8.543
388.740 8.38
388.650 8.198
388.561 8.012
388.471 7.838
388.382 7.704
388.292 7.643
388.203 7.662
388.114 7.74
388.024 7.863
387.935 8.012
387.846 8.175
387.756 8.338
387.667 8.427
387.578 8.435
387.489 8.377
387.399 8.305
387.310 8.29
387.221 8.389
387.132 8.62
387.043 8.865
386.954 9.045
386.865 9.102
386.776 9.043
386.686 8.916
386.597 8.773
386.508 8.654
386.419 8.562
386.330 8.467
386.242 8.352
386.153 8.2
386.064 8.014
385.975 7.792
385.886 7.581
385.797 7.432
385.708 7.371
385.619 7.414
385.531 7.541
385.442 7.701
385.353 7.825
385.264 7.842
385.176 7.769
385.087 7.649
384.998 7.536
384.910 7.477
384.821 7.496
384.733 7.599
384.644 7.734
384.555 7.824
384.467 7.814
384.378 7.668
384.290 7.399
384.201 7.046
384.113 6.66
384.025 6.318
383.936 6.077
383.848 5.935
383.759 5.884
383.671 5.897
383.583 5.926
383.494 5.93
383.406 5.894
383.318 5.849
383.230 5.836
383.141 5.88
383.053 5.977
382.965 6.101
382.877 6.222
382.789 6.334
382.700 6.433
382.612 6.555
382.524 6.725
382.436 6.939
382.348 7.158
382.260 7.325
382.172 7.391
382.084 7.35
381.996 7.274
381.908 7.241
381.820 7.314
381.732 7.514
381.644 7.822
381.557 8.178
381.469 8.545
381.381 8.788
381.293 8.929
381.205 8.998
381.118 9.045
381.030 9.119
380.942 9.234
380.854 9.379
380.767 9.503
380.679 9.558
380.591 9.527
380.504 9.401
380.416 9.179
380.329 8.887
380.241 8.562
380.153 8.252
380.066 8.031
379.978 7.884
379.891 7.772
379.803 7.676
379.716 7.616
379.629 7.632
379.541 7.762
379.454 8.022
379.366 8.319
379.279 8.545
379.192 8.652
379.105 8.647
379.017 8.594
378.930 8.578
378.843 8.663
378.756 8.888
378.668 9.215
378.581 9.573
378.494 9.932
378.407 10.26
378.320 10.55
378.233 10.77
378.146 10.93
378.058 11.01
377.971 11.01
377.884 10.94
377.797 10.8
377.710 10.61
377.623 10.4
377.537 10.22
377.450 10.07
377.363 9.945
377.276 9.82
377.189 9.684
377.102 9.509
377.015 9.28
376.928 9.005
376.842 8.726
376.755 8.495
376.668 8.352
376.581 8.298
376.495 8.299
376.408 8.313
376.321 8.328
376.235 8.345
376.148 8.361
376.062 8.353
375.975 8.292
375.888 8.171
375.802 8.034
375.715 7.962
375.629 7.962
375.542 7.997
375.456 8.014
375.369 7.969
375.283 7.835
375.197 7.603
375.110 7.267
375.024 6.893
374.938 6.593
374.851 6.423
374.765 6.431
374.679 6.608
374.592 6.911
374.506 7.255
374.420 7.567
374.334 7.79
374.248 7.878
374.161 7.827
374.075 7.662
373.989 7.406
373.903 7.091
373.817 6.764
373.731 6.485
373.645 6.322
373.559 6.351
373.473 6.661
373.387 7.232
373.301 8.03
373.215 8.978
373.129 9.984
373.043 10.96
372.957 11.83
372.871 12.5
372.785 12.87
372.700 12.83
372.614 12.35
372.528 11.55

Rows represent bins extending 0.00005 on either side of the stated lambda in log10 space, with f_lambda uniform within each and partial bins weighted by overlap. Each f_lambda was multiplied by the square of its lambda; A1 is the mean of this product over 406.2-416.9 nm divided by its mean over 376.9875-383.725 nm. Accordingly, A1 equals 2.02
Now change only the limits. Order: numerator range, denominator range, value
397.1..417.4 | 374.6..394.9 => 1.90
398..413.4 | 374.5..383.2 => 2.01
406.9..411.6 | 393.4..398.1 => 1.77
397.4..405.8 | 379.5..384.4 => 2.15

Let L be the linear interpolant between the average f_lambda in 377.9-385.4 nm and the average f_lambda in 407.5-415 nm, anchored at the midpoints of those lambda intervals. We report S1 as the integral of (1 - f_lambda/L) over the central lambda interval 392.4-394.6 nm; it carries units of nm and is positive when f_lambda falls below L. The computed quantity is 0.72 nm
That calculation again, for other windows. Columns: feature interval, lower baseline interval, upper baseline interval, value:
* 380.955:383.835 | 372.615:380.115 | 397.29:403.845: 0.85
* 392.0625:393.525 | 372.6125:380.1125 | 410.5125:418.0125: 0.49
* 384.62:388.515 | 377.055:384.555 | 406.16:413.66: 0.58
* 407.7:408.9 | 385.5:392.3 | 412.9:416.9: -0.23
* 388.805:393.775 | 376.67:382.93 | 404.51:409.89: 0.86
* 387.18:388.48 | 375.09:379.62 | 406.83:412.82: 0.33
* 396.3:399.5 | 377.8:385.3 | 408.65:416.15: 0.20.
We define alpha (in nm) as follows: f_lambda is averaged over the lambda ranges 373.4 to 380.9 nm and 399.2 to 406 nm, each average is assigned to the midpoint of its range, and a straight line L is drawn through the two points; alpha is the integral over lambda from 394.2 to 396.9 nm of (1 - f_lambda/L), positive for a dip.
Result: 0.783 nm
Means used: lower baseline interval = 8.5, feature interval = 9.34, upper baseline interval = 15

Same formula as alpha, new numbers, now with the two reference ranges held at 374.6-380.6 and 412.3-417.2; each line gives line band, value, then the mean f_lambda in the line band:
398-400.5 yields -0.47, 14.1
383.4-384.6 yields 0.38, 6.61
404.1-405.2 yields -0.16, 14.6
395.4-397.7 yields 0.63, 8.35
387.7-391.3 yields 0.33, 9.53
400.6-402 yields -0.36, 15.4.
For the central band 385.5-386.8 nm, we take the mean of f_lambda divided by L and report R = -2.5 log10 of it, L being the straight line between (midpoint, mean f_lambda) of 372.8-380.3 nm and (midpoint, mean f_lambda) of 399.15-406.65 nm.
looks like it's 0.32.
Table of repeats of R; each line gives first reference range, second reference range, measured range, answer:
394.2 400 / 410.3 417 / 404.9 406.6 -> -0.15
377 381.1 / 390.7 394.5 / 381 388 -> 0.19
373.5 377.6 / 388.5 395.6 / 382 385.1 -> 0.27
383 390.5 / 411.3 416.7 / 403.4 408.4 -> -0.18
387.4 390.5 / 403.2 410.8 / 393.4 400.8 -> 0.08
